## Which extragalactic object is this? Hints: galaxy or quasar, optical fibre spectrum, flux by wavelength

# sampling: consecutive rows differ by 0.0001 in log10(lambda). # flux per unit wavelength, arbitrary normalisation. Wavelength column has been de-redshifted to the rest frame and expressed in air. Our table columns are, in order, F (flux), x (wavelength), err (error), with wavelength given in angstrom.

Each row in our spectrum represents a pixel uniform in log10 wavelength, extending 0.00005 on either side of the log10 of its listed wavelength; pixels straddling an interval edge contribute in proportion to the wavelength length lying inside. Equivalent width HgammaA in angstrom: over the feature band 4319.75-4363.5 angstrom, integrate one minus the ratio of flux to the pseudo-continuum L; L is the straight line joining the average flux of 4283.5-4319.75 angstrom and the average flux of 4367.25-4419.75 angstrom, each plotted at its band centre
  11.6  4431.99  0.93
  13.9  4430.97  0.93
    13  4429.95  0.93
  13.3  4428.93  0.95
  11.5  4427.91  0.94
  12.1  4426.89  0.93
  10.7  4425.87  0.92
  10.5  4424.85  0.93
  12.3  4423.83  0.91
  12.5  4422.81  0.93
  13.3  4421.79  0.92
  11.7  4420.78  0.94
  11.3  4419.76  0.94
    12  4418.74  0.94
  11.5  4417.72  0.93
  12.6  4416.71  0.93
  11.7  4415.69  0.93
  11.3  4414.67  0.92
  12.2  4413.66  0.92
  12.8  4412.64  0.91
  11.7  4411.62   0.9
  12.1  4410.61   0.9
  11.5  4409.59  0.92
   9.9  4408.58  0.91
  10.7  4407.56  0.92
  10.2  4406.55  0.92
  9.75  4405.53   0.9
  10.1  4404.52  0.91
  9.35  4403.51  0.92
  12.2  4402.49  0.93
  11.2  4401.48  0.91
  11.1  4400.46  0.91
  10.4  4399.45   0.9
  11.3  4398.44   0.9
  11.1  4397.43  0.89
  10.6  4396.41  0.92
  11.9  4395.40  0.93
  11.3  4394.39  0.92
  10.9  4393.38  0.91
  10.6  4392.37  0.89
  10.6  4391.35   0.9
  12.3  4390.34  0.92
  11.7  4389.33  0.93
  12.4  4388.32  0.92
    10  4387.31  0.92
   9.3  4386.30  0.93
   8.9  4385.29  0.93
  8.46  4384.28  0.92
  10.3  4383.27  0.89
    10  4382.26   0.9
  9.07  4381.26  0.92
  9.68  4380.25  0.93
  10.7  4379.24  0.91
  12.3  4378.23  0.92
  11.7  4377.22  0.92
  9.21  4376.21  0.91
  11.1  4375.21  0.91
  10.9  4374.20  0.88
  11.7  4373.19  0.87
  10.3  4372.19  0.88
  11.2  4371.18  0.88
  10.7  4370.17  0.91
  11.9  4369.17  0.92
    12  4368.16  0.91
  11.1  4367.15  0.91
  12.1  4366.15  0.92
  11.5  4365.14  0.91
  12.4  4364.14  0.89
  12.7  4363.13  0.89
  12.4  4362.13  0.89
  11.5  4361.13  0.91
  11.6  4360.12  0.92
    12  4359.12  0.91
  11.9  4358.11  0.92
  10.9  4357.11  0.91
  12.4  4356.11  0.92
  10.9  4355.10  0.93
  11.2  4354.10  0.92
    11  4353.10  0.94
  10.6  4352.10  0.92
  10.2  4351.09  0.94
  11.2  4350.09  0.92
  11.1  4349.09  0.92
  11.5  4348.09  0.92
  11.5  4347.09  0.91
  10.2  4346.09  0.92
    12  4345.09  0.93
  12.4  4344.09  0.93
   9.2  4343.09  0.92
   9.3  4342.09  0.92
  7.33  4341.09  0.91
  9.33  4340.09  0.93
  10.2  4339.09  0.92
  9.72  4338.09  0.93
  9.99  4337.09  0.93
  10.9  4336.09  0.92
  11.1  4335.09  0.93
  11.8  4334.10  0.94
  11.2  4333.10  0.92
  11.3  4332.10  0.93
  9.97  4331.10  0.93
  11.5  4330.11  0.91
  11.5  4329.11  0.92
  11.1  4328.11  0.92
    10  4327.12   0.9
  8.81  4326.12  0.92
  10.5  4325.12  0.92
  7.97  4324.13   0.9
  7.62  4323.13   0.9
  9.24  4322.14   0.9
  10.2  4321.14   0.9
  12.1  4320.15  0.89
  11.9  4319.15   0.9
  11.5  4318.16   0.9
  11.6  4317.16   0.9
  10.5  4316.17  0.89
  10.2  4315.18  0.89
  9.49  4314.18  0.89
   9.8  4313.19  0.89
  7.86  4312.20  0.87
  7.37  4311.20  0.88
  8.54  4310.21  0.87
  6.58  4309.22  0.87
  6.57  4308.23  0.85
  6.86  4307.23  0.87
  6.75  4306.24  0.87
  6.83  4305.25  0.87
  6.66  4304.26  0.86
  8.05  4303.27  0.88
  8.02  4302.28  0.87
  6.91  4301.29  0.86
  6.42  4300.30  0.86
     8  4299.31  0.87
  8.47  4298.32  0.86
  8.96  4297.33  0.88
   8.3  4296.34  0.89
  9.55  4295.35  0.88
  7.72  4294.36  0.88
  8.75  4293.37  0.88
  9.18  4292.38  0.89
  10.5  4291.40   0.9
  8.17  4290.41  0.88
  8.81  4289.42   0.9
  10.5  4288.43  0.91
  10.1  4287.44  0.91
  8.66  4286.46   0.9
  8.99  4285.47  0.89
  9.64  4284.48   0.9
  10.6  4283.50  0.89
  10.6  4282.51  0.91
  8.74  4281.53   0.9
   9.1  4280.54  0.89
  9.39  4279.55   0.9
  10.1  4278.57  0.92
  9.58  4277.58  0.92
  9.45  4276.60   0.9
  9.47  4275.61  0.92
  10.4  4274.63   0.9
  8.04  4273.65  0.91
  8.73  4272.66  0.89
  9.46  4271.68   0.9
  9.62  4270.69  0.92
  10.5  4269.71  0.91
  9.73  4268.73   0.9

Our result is -4.5 angstrom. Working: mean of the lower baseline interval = 8.72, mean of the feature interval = 10.7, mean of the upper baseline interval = 11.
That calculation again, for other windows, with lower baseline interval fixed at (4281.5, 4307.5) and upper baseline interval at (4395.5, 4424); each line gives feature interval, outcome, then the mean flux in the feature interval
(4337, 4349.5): -0.7 angstrom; 10.3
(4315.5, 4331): -1.9 angstrom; 10.4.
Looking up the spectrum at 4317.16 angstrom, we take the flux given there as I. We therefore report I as 11.6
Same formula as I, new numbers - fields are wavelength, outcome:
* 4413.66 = 12.2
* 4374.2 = 10.9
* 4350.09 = 11.2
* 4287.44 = 10.1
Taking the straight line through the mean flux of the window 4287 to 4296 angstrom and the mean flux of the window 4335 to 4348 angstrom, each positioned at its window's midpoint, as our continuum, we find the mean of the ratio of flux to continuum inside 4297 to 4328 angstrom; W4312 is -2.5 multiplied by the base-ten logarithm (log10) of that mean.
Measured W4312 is 0.11 mag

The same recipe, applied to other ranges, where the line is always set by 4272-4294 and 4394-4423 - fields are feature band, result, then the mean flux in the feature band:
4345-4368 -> -0.09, 11.5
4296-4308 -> 0.28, 7.49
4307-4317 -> 0.16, 8.53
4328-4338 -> -0.08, 11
